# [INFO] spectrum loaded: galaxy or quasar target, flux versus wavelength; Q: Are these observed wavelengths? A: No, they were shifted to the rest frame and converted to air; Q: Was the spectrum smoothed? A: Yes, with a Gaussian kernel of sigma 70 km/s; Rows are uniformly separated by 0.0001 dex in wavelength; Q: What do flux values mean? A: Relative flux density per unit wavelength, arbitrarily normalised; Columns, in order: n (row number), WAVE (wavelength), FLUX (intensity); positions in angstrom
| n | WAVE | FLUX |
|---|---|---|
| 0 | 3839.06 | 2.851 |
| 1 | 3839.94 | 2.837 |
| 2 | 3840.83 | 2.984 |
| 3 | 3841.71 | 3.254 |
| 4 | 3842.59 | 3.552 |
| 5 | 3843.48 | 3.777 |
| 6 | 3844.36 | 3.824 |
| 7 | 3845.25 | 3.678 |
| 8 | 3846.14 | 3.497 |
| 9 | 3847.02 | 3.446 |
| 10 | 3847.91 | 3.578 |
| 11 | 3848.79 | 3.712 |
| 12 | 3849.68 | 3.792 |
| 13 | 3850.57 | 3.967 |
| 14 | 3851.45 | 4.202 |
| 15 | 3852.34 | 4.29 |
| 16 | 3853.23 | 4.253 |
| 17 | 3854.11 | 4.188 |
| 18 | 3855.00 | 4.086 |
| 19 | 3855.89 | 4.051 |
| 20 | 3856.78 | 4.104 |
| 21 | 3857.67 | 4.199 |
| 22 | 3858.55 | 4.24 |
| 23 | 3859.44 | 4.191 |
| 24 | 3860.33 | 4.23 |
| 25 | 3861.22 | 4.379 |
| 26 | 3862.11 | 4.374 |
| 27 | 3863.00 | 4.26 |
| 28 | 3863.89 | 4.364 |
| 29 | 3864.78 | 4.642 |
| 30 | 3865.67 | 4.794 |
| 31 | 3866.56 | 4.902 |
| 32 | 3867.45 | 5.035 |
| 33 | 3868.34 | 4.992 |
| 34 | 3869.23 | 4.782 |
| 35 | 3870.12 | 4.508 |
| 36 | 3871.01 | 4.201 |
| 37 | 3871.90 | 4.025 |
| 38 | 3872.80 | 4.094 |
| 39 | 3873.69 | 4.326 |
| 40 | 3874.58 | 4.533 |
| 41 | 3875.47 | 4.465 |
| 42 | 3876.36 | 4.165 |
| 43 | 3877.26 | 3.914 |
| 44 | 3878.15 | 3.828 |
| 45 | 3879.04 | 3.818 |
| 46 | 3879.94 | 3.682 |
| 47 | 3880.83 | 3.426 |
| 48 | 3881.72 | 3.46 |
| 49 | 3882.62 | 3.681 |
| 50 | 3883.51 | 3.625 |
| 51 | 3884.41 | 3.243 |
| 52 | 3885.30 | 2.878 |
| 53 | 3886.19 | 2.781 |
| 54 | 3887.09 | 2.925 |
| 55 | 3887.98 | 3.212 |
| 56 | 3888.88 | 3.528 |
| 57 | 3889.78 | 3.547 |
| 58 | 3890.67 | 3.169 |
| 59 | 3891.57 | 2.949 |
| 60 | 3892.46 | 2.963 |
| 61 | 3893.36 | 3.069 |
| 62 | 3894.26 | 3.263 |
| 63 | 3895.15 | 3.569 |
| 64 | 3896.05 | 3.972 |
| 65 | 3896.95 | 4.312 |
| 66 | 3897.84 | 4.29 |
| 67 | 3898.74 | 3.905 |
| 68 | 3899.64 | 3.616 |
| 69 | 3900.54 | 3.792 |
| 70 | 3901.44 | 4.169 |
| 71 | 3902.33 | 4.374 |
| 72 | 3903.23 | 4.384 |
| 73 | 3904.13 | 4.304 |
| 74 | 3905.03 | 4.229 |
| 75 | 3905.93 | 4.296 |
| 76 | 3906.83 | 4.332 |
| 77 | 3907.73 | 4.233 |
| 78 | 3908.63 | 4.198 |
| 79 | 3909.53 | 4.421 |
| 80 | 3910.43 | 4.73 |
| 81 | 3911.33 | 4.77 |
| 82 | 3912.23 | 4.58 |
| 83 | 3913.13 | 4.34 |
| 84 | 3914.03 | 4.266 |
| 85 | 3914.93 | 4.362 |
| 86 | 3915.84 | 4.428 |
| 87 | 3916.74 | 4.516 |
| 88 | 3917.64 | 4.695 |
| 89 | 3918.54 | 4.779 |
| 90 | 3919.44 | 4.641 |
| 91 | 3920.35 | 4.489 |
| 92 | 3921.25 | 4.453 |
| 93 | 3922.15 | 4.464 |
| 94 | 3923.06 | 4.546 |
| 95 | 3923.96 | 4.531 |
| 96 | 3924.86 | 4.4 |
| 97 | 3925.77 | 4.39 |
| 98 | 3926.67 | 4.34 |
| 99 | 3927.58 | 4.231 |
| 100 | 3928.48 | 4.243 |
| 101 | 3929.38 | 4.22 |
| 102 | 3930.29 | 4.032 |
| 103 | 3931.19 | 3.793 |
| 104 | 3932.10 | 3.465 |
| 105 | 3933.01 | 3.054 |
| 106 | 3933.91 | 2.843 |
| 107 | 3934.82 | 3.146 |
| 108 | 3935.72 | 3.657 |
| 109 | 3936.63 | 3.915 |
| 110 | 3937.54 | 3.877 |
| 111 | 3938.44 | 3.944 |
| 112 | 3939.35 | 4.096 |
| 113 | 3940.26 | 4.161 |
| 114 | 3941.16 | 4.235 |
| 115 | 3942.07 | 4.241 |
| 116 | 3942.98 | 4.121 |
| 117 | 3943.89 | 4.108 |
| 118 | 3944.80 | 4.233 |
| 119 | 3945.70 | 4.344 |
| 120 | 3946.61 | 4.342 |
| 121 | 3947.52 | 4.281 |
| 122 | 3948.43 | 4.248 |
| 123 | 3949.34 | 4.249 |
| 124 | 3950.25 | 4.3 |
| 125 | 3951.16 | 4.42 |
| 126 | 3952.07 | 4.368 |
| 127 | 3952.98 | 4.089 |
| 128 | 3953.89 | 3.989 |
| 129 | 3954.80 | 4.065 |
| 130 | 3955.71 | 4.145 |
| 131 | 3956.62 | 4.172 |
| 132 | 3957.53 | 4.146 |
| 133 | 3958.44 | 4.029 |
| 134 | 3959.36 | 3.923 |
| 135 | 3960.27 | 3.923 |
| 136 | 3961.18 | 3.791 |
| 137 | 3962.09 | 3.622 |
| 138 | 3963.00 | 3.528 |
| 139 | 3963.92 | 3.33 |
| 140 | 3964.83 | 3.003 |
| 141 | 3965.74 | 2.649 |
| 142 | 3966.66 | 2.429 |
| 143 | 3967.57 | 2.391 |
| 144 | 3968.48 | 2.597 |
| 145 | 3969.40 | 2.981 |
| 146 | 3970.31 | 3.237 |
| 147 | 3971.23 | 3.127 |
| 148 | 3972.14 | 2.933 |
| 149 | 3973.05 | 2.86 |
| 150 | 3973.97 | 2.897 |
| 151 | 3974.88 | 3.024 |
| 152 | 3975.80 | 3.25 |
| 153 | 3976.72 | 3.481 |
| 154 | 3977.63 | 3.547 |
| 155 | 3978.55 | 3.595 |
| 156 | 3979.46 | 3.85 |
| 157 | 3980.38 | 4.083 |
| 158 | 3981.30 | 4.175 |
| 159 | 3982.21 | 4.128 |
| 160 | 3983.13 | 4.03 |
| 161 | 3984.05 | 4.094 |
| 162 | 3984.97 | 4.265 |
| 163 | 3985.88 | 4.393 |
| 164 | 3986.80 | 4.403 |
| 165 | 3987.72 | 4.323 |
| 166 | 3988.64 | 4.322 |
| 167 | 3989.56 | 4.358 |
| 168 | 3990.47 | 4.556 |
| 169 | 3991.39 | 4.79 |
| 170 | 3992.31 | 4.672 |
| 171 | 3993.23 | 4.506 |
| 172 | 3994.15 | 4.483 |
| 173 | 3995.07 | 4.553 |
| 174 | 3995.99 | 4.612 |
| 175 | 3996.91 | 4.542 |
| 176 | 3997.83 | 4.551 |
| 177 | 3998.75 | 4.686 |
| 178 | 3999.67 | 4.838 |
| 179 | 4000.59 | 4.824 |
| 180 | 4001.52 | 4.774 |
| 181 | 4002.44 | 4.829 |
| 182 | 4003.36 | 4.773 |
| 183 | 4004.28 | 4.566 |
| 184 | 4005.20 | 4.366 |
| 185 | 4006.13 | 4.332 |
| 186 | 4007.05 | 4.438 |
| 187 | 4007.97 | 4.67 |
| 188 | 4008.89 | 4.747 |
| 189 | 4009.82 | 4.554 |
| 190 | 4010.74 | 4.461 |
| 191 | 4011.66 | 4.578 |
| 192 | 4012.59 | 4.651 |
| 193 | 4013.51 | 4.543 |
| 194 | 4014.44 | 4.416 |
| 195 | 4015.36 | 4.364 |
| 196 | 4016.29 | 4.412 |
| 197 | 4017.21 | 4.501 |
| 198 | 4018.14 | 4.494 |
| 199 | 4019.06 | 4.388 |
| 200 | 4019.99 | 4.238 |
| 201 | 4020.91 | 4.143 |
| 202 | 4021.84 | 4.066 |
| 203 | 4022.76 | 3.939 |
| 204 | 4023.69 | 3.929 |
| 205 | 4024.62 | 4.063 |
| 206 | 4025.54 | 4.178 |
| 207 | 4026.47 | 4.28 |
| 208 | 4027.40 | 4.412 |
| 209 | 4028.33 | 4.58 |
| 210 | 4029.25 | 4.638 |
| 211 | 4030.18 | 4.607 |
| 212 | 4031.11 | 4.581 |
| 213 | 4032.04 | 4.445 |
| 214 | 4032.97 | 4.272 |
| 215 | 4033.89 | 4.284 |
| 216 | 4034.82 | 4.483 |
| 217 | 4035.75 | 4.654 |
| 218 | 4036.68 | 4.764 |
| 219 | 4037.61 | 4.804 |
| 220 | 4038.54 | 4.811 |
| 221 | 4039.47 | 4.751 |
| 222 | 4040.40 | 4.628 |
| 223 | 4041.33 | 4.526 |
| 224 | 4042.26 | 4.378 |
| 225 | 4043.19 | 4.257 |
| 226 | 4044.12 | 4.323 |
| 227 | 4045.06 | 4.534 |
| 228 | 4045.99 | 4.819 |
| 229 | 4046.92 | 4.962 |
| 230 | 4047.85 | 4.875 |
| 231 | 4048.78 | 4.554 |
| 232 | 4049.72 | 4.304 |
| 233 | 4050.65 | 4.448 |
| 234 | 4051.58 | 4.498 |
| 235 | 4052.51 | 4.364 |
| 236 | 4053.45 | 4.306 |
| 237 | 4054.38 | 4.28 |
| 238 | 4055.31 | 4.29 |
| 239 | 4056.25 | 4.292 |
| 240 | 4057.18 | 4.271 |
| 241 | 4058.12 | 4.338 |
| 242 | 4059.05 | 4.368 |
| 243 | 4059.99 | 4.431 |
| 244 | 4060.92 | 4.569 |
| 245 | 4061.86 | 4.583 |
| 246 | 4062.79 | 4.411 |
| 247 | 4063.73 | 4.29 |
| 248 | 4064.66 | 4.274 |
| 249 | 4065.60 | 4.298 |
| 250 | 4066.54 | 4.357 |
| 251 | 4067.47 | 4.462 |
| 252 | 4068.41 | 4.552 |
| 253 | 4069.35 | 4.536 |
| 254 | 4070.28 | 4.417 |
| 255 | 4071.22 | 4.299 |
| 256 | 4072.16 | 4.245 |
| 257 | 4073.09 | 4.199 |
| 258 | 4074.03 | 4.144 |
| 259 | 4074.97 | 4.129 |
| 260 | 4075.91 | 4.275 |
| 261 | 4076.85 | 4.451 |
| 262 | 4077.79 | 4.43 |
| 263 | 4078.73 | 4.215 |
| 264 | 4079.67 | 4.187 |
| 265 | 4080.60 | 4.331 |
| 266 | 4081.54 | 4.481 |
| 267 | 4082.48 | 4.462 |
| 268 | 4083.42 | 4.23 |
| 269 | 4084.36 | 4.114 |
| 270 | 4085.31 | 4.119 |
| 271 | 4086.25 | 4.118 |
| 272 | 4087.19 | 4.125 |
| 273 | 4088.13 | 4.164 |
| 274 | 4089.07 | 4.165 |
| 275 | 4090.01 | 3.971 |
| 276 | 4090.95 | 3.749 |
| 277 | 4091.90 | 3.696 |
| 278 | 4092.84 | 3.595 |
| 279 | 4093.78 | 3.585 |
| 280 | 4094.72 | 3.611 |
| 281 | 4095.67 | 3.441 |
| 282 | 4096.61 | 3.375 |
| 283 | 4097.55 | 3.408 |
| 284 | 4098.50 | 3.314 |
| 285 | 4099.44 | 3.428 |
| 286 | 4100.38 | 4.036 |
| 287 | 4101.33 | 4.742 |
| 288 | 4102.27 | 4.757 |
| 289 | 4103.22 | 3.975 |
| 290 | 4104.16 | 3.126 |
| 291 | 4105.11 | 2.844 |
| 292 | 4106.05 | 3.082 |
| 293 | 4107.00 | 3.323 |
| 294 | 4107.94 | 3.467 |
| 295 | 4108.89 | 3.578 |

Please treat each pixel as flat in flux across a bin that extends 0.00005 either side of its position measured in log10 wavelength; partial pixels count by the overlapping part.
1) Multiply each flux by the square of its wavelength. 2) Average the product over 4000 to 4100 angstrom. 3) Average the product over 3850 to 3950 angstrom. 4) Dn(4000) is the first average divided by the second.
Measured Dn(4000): 1.1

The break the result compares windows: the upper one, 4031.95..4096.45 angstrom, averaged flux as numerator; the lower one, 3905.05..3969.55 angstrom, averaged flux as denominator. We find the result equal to 1.1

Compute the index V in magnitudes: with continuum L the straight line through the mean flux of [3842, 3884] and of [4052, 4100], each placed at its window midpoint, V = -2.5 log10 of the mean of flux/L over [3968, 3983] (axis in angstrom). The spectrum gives 0.22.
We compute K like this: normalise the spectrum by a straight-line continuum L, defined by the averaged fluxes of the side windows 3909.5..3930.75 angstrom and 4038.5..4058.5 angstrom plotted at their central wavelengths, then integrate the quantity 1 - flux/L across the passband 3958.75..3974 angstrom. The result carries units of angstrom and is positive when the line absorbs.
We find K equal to 4.5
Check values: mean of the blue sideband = 4.45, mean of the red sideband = 4.48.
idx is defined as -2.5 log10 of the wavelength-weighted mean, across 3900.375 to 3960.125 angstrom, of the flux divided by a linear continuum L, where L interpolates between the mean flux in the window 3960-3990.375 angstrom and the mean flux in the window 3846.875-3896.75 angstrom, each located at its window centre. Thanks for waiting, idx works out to -0.13 mag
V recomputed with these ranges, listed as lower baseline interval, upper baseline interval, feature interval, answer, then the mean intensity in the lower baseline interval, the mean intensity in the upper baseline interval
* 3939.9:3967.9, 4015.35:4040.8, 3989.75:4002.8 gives -0.11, 3.9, 4.42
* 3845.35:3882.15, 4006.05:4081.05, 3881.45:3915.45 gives 0.10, 4.17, 4.42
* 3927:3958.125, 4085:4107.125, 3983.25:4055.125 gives -0.16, 4.02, 3.74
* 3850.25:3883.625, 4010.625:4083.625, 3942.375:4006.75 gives 0.09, 4.22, 4.41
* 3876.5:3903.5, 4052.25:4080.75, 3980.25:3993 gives -0.09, 3.58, 4.34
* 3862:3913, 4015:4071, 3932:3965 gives 0.06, 4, 4.43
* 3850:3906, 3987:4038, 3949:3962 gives 0.04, 3.98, 4.49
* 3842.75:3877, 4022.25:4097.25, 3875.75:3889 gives 0.21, 4.21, 4.31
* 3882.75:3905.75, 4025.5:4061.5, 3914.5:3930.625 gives -0.17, 3.61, 4.49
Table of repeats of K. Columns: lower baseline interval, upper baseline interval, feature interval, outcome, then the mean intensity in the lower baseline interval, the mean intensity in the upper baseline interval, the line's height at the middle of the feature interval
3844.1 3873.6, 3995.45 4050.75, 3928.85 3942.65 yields 1.80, 4.21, 4.51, 4.35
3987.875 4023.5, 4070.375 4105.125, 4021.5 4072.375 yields -2.18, 4.51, 4.01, 4.26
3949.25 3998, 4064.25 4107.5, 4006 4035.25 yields -3.61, 3.84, 4.02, 3.91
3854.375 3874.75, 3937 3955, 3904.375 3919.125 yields -0.59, 4.4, 4.19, 4.28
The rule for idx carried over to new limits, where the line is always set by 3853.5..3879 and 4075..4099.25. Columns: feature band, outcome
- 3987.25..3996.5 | -0.10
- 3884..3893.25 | 0.35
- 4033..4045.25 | -0.12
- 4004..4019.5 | -0.10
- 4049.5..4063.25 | -0.09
